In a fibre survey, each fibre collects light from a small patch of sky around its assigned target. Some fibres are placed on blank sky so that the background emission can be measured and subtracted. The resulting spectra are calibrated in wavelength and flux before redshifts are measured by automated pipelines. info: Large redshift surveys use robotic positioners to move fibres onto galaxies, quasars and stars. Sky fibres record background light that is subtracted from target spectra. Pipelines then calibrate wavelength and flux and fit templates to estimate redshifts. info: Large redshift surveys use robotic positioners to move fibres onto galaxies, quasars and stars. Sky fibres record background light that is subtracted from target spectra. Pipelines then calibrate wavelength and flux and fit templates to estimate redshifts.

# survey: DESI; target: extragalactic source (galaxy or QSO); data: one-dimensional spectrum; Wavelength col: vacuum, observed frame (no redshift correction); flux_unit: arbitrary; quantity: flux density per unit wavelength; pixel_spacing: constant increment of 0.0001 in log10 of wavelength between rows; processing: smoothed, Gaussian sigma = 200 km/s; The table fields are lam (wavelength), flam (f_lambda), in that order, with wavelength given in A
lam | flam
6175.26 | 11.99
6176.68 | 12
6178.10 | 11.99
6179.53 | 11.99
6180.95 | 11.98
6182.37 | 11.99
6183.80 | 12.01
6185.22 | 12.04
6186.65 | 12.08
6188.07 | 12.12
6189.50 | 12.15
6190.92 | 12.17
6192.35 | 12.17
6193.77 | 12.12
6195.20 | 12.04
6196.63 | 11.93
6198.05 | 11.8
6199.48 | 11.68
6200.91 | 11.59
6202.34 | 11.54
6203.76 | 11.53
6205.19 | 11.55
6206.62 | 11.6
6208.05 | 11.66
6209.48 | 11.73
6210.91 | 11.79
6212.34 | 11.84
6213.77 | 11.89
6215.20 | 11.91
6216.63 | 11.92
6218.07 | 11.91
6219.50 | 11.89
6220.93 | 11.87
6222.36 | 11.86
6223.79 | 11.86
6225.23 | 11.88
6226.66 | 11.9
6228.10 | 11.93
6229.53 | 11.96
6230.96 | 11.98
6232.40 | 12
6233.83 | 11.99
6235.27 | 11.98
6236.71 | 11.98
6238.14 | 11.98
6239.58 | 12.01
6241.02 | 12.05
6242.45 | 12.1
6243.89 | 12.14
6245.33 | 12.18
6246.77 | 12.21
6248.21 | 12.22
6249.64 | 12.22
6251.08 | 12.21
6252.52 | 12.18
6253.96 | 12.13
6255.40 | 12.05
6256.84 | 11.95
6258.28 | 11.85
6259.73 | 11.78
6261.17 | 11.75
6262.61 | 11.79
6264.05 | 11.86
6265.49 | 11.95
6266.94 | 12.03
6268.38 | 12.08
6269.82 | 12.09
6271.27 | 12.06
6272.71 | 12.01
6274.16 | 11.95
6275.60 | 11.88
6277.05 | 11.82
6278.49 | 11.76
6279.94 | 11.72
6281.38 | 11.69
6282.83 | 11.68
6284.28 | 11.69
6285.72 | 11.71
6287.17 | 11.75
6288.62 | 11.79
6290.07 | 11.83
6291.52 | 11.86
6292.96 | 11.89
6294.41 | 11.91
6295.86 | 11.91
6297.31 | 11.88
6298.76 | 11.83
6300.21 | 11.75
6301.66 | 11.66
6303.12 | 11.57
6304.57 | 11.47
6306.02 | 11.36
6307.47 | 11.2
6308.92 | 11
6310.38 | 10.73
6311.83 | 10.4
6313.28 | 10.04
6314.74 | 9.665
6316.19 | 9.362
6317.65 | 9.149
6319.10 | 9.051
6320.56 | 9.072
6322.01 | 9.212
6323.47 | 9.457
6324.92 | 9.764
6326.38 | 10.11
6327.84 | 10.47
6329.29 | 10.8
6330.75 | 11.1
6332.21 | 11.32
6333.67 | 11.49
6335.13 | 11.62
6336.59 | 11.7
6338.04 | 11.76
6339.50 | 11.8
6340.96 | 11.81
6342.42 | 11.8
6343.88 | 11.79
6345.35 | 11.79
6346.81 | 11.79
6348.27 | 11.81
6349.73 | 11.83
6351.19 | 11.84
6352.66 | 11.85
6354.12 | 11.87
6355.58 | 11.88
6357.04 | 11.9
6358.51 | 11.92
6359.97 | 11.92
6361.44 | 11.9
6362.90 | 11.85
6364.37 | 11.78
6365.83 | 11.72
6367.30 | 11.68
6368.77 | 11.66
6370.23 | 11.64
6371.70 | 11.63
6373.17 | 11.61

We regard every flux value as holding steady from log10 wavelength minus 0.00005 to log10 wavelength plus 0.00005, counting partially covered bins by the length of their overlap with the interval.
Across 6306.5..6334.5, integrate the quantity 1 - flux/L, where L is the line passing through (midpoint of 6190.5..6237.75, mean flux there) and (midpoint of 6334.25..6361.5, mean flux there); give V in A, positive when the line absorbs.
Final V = 3.9 A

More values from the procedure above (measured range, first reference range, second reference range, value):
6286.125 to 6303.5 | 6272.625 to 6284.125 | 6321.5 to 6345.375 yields -0.4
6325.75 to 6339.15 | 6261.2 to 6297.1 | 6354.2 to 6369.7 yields 0.7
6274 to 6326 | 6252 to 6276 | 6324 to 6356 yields 3.0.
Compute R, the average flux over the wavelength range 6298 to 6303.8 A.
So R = 11.7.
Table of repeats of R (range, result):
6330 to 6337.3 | 11.4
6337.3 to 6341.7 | 11.8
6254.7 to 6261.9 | 11.9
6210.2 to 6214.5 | 11.8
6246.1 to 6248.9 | 12.2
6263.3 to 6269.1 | 12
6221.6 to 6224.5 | 11.9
